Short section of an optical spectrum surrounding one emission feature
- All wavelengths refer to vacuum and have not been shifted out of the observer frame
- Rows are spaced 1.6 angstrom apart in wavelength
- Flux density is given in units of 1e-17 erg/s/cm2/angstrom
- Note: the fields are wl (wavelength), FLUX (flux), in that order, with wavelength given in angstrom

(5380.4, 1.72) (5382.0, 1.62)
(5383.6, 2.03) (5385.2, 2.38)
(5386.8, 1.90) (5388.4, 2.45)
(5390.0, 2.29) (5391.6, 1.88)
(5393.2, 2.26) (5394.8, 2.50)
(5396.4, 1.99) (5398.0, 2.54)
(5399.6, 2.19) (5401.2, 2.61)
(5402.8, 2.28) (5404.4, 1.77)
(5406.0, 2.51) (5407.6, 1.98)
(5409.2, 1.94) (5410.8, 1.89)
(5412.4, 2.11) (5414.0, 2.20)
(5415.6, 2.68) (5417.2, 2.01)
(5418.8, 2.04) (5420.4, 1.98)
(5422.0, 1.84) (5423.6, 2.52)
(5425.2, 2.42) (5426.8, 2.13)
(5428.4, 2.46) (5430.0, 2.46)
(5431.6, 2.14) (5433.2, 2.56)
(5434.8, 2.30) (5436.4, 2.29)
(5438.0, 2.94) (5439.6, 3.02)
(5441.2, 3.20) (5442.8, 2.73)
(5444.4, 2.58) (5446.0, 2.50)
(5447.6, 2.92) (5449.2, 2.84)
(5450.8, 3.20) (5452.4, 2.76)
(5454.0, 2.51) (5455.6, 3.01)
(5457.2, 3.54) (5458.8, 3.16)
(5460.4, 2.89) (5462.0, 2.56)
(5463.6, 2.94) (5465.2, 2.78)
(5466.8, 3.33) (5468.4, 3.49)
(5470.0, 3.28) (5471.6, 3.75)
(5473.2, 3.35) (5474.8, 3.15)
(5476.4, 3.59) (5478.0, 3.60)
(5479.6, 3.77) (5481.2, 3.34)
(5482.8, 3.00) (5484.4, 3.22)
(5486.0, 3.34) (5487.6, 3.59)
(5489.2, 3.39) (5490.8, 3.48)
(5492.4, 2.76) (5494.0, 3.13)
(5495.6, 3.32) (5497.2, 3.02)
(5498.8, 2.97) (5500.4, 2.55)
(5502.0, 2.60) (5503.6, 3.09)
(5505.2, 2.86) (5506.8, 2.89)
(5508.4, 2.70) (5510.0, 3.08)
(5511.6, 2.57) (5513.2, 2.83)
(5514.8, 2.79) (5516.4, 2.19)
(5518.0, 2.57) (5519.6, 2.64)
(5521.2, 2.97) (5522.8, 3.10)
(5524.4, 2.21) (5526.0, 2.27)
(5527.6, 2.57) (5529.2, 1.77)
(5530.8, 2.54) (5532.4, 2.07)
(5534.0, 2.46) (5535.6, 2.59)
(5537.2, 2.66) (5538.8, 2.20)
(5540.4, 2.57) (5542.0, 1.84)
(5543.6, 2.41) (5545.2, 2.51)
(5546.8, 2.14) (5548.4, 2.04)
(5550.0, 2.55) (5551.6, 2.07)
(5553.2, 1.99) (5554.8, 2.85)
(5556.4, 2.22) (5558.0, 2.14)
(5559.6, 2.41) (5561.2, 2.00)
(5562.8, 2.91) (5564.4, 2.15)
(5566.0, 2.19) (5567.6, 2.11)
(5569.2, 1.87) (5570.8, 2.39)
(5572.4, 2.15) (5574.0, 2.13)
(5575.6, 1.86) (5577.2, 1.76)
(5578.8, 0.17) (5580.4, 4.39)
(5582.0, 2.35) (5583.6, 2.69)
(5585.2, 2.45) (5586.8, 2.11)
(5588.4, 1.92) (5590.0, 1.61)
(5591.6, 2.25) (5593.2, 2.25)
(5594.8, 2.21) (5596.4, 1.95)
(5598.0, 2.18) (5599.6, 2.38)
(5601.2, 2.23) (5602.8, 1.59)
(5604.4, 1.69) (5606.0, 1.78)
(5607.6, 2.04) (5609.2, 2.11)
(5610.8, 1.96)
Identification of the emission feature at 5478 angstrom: Mg II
